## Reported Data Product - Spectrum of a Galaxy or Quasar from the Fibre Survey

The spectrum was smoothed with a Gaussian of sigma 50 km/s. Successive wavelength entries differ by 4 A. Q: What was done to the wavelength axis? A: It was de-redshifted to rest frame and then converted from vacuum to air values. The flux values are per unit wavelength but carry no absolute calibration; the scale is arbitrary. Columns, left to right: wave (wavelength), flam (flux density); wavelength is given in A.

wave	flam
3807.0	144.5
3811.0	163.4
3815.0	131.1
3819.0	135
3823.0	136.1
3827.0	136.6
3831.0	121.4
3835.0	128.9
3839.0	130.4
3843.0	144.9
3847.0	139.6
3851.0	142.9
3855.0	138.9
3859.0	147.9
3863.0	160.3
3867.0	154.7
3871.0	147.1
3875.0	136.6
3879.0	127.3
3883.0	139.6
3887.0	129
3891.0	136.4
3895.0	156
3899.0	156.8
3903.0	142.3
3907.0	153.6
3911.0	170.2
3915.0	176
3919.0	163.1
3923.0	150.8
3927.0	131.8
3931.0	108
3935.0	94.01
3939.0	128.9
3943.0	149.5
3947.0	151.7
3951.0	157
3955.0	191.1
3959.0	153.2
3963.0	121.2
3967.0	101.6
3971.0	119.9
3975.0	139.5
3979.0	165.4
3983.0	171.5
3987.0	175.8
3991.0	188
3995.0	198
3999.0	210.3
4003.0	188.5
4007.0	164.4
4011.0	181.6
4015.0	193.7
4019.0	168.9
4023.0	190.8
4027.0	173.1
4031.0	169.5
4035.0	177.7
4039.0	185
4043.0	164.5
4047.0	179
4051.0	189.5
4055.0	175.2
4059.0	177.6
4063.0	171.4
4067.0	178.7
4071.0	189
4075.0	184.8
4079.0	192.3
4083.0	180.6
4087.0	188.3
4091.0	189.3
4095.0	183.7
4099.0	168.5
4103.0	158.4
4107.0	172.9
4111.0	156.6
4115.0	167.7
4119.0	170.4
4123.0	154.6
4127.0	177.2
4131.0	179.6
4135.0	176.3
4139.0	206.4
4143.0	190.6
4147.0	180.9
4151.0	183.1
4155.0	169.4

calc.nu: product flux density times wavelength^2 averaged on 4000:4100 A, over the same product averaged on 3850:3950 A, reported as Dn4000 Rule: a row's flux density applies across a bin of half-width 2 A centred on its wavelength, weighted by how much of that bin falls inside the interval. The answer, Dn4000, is 1.4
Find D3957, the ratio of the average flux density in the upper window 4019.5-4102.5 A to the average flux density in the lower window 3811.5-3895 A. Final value 1.3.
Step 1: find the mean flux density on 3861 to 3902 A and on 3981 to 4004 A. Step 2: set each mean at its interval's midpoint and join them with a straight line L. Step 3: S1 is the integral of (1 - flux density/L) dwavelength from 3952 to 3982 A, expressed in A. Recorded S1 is 5.90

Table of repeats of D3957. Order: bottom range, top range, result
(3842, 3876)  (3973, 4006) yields 1.23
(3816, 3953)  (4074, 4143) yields 1.25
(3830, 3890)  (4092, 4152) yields 1.26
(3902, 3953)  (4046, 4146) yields 1.24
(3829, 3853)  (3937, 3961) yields 1.15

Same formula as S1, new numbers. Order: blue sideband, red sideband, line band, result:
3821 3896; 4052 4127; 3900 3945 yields 1.9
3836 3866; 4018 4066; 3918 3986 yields 8.4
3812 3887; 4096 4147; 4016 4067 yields -4.3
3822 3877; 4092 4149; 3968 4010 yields -3.3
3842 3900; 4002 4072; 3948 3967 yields 1.4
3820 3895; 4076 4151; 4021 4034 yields -1.0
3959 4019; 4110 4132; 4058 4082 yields -2.3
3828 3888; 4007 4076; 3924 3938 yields 3.6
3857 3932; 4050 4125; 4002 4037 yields -2.6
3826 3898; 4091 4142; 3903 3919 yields -1.8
